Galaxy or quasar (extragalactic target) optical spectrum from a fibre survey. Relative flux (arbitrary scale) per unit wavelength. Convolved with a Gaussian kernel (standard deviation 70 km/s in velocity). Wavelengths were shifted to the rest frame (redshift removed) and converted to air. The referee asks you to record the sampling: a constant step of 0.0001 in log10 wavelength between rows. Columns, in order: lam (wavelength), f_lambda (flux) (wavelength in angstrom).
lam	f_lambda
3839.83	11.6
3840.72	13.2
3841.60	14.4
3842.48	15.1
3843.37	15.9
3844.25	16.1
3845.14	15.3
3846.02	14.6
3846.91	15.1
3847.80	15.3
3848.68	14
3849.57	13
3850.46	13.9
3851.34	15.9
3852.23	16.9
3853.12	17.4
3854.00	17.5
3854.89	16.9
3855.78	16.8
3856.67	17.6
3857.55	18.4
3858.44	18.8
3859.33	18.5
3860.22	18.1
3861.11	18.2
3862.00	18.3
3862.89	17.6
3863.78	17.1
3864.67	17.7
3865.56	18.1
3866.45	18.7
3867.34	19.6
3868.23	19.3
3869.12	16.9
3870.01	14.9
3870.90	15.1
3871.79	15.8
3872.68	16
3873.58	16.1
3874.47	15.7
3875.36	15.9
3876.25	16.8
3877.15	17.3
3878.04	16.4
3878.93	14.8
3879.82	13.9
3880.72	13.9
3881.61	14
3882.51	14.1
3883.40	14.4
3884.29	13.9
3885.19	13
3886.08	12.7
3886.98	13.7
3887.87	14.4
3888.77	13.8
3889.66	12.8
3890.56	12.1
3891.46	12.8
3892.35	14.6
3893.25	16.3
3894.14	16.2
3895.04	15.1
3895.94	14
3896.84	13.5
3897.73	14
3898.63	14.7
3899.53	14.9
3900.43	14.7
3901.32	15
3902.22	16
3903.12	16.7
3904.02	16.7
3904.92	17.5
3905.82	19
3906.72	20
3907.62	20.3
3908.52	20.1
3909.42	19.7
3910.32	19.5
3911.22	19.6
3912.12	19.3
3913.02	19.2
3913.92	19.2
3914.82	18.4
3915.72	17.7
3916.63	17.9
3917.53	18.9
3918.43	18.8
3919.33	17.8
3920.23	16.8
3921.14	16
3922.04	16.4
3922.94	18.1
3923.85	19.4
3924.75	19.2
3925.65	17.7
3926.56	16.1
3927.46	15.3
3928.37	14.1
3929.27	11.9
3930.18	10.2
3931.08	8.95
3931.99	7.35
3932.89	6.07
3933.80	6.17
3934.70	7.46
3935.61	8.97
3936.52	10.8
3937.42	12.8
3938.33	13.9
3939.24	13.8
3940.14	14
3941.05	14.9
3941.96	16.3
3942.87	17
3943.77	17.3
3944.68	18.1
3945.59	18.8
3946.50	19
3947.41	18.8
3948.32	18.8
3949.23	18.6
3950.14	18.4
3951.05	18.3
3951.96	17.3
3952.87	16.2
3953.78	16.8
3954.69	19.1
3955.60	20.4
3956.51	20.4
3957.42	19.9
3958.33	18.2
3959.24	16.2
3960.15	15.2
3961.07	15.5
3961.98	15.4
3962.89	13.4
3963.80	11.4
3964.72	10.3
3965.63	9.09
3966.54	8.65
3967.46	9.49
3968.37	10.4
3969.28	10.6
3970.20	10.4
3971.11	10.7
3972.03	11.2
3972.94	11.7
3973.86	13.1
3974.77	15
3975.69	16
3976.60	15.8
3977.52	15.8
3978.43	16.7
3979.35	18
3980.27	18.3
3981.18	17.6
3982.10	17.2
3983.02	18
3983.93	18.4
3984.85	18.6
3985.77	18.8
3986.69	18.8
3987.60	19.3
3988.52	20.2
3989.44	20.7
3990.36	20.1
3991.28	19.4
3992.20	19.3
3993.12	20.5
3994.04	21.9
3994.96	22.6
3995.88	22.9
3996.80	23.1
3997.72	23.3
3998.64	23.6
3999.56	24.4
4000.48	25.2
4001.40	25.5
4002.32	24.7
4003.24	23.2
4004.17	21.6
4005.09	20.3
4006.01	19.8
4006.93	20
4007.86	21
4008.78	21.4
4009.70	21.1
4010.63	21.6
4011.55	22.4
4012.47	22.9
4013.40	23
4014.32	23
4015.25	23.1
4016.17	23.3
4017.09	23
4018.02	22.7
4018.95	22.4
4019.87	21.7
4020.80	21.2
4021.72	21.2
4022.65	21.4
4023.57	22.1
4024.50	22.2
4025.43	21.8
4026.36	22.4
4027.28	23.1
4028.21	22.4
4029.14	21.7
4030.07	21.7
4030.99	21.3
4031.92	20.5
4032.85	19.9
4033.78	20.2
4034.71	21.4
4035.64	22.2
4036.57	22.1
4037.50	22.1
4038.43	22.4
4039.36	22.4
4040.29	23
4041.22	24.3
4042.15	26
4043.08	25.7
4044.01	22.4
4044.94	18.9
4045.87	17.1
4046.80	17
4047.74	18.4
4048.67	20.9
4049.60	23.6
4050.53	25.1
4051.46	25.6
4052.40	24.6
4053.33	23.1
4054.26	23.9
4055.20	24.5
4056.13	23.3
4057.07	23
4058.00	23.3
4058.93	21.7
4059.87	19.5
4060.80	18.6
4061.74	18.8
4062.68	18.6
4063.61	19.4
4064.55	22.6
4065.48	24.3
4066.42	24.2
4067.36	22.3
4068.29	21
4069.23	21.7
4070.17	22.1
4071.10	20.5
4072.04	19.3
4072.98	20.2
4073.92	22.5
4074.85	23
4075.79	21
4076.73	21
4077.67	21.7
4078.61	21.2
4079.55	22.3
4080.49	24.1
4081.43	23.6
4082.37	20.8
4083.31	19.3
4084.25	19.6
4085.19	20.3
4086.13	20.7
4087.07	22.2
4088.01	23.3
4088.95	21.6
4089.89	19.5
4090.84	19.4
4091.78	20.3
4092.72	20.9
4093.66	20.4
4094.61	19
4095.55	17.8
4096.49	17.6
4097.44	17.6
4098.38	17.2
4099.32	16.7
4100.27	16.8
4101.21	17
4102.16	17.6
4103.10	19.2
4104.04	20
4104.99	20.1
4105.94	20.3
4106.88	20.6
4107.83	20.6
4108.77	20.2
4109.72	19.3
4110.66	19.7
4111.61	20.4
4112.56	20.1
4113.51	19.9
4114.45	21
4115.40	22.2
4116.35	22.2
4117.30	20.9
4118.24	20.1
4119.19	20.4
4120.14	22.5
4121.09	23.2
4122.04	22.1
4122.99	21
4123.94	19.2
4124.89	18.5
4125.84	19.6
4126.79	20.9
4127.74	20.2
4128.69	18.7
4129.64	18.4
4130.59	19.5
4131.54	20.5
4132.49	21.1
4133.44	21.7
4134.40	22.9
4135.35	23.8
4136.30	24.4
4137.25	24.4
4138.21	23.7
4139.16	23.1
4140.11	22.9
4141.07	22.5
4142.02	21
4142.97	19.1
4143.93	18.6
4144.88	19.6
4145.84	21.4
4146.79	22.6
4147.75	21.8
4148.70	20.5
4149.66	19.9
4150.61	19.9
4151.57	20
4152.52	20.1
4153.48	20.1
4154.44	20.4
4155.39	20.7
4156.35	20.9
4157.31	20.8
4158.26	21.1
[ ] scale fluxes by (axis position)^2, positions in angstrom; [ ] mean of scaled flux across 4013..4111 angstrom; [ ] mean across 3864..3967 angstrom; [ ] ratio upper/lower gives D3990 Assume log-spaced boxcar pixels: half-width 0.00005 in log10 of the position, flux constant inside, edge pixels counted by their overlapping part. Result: 1.46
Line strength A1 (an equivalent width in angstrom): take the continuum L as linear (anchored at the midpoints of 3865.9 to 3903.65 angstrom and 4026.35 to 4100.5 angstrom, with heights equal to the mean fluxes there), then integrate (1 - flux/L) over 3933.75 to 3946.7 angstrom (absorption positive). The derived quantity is 2.3 angstrom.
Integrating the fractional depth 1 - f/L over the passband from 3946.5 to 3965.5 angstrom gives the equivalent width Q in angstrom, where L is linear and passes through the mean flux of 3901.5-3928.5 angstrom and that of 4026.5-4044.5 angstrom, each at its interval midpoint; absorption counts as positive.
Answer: 2.6 angstrom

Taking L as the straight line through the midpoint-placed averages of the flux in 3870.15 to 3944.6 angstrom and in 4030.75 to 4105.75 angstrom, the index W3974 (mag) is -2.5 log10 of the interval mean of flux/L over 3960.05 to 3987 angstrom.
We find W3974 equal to 0.23 mag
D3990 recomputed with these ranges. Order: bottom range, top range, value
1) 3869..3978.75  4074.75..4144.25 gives 1.48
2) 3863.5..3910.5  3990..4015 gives 1.48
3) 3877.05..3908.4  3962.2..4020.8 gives 1.31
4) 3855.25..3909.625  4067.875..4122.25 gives 1.41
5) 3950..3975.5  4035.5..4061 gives 1.63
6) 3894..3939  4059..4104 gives 1.43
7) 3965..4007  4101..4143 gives 1.24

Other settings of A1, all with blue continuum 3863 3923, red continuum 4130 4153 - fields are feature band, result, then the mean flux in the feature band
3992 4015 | -4.7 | 22.4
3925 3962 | 4.8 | 15.2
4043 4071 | -2.9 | 21.8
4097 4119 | 1.3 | 19.6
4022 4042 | -2.9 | 22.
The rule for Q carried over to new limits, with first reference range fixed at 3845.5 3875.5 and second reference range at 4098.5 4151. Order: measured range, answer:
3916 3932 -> 1.65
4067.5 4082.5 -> -1.34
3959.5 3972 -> 4.54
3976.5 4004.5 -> -2.74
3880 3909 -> 3.56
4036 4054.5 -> -2.81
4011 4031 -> -3.35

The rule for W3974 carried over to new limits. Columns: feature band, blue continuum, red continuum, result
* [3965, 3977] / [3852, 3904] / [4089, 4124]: 0.44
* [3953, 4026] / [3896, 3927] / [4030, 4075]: 0.07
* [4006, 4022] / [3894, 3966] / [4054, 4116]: -0.19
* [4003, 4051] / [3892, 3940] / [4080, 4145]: -0.19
